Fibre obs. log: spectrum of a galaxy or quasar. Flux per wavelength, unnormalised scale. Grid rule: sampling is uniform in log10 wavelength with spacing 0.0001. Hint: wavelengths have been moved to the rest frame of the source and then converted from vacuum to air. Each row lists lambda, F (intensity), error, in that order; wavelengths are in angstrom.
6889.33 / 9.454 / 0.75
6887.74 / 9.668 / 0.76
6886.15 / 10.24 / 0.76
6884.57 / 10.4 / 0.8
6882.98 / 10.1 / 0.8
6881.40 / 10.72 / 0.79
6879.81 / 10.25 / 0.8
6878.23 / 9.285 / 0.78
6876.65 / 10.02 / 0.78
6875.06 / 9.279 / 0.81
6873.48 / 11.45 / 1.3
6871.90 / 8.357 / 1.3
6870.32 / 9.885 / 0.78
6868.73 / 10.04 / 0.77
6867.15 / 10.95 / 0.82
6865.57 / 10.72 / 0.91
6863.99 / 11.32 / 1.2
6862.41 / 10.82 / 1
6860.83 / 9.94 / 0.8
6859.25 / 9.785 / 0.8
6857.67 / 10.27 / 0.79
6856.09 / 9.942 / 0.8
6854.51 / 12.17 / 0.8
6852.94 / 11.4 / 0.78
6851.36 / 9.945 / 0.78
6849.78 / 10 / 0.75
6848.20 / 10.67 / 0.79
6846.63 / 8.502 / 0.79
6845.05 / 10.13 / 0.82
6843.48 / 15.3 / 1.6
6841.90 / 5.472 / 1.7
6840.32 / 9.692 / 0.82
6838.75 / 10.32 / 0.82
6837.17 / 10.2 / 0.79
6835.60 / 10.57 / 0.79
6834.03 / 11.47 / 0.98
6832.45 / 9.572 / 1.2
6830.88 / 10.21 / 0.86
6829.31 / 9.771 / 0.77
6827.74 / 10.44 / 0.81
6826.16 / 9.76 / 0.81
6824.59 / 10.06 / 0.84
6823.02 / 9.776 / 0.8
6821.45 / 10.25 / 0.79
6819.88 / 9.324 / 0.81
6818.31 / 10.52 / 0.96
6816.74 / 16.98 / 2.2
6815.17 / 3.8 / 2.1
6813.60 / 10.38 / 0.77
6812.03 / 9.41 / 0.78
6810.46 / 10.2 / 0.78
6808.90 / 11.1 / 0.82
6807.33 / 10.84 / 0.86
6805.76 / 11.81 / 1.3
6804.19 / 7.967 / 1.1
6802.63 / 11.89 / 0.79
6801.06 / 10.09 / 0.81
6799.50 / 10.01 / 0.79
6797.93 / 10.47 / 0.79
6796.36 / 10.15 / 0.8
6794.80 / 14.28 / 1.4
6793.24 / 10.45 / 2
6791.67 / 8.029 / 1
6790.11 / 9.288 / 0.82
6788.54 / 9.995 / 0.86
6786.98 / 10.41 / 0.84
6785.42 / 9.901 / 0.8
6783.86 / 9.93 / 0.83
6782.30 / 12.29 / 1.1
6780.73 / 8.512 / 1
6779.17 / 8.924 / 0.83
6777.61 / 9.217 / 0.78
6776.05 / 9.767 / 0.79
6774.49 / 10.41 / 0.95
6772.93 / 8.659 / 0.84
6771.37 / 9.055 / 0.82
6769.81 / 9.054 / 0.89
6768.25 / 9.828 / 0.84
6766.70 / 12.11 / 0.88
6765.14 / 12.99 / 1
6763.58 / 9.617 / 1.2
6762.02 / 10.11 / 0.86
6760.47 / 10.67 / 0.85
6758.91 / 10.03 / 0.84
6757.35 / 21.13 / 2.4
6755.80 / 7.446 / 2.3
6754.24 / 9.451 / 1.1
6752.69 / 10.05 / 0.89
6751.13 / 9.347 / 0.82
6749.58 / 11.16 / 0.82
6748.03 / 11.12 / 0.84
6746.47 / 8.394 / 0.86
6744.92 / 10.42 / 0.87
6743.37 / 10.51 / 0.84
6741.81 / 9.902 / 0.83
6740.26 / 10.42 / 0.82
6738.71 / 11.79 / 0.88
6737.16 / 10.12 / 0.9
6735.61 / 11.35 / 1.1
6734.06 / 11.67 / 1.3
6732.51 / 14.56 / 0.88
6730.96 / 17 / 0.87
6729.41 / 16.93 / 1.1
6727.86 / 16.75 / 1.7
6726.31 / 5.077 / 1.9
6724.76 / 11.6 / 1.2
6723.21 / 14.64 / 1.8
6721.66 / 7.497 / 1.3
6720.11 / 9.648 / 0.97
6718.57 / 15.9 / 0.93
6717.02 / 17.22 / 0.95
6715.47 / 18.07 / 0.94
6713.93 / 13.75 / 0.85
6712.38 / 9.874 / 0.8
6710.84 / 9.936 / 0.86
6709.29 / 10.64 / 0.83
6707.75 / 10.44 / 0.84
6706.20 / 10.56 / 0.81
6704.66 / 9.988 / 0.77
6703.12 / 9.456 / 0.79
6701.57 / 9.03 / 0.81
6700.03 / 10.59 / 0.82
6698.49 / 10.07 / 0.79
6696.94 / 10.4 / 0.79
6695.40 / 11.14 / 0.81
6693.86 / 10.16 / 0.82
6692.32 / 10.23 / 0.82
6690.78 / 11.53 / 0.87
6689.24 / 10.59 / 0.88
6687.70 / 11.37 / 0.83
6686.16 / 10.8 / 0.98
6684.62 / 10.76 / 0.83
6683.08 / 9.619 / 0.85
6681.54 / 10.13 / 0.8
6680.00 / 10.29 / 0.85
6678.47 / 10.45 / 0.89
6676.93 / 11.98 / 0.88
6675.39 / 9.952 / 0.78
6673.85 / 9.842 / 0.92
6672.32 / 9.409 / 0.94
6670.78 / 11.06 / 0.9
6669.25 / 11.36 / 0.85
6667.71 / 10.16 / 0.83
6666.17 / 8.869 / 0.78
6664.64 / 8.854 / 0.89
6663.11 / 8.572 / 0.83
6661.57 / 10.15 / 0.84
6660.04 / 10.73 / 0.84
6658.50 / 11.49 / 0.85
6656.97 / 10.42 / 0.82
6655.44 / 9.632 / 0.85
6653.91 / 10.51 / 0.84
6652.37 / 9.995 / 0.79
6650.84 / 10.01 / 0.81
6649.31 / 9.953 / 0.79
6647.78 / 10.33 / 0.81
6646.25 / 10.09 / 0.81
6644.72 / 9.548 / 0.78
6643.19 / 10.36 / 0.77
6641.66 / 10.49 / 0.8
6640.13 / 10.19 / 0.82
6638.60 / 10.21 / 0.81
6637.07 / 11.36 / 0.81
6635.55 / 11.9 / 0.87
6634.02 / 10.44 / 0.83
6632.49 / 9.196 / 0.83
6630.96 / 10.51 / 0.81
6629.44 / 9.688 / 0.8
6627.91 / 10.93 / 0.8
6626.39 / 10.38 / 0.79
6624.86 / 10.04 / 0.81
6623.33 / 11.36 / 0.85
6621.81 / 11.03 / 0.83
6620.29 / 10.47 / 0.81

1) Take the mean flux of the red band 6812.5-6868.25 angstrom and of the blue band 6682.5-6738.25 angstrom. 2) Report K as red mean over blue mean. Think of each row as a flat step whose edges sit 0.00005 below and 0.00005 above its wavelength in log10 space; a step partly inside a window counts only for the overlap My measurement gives 0.9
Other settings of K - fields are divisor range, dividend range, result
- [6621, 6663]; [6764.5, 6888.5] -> 0.98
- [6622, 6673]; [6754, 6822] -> 1.01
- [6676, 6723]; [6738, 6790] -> 0.93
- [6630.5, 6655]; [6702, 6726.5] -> 1.13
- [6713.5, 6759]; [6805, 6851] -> 0.84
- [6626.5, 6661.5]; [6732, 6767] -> 1.06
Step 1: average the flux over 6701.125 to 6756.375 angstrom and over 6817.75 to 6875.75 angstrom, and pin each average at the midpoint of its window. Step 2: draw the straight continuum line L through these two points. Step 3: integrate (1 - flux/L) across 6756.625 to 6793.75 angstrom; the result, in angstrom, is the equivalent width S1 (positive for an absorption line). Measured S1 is 1.9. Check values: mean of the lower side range 11.5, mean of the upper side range 10.2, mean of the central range 10.4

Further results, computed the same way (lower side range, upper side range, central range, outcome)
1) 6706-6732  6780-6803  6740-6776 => 3.0 angstrom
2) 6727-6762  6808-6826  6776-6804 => 1.5 angstrom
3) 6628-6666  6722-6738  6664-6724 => 3.9 angstrom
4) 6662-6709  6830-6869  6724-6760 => -4.4 angstrom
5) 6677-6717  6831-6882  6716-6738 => -4.3 angstrom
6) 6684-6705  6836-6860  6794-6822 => -0.6 angstrom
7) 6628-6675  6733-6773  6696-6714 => 0.3 angstrom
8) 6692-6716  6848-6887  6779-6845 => 1.5 angstrom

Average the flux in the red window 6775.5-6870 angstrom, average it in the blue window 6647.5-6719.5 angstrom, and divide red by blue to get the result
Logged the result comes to 1.0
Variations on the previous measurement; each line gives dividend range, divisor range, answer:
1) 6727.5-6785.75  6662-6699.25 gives 1.07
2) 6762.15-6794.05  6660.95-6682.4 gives 0.99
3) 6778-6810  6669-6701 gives 0.98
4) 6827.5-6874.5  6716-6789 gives 0.92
